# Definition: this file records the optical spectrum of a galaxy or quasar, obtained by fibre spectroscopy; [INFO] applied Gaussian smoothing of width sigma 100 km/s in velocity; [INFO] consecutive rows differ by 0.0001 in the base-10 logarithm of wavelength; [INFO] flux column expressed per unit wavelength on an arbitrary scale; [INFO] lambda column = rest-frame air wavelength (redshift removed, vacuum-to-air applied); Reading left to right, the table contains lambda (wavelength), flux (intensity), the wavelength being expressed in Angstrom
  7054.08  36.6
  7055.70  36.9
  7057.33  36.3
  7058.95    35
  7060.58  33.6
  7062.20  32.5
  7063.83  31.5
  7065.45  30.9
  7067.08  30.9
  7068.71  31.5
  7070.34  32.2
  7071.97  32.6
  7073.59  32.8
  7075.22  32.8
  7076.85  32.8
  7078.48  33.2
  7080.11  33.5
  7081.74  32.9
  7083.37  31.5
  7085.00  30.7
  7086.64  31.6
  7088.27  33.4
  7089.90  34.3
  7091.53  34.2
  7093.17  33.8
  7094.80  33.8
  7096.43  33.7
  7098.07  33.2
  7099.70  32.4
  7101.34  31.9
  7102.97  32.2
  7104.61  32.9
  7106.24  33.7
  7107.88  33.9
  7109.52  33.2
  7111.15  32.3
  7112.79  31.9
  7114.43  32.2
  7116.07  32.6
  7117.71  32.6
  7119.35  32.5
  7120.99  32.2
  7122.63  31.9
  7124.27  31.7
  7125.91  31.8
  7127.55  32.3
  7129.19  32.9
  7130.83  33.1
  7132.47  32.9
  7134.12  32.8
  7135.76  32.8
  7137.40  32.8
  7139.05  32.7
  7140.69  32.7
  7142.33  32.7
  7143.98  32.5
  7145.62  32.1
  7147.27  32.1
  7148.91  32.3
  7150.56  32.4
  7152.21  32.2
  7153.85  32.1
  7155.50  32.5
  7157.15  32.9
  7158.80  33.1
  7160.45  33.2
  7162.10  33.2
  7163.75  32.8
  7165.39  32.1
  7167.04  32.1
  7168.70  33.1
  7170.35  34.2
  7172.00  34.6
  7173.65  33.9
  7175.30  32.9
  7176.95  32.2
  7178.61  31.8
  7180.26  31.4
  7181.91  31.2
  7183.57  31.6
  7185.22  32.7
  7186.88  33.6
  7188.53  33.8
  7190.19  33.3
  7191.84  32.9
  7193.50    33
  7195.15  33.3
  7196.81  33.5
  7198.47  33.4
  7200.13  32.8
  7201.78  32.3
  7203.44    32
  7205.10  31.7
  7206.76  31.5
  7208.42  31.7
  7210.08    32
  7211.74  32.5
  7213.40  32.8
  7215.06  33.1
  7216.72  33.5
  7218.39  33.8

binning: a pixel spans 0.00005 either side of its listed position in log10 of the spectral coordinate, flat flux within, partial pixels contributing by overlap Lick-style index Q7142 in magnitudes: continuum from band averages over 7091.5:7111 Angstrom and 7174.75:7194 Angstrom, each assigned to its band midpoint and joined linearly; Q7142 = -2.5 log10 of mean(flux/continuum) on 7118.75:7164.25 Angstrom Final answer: 0.01 mag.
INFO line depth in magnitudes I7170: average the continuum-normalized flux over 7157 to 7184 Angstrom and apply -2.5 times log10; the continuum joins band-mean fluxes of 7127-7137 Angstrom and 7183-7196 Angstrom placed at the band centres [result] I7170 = 0.008 mag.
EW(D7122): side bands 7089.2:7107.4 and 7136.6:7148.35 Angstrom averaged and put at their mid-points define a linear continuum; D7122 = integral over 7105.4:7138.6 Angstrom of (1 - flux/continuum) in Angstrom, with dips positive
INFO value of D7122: 0.3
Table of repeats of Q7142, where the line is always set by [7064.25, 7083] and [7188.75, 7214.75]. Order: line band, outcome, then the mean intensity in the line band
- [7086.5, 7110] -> -0.03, 33.3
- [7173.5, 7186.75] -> 0.01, 32.2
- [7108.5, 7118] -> 0.00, 32.5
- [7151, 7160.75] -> 0.00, 32.6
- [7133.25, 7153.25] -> 0.00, 32.5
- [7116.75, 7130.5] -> 0.01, 32.3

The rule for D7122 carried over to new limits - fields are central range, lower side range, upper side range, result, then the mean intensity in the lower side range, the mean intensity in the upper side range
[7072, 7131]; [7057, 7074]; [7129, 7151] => -0.2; 32.6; 32.6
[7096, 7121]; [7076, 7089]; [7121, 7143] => -0.2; 32.4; 32.5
